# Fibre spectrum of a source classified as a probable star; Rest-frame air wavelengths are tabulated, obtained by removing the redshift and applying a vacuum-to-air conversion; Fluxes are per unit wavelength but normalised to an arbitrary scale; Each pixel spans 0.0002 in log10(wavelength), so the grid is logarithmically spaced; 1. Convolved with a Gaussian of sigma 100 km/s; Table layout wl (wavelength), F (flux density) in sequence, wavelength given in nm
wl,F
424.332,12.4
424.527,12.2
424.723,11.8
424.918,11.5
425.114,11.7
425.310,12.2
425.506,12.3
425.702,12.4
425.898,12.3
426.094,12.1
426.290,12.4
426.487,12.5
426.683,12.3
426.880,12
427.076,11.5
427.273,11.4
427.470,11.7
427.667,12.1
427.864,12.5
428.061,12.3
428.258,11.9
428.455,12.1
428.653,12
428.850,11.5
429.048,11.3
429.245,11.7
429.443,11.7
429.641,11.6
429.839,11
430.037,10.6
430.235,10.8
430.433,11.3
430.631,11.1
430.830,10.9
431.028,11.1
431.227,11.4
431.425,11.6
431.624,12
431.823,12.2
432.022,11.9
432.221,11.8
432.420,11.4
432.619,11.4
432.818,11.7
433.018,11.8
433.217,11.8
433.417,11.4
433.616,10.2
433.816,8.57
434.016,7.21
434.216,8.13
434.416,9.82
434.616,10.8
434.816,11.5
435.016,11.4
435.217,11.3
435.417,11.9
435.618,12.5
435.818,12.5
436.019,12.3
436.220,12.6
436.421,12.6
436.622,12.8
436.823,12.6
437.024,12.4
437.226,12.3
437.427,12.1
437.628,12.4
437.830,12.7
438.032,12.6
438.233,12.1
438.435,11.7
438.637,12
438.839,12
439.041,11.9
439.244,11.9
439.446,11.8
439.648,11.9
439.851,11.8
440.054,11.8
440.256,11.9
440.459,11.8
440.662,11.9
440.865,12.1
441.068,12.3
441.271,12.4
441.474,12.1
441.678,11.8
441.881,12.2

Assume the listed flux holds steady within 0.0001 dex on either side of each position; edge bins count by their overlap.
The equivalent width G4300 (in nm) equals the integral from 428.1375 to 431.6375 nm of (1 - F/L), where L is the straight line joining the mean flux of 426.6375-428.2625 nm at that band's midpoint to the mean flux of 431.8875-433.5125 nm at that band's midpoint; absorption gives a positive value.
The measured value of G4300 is 0.12 nm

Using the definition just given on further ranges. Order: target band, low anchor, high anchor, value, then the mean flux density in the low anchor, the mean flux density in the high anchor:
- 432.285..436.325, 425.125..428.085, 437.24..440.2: 0.354 nm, 12.1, 12.1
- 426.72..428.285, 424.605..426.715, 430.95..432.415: 0.008 nm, 12.1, 11.7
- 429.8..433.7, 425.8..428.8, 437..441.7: 0.222 nm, 12.1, 12.1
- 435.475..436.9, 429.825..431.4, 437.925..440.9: -0.113 nm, 11.1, 11.9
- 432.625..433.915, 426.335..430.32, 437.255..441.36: 0.101 nm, 11.7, 12.1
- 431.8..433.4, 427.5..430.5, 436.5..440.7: 0.014 nm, 11.6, 12.1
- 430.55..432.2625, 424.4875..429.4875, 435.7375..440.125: 0.074 nm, 12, 12.2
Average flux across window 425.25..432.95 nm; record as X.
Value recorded 11.7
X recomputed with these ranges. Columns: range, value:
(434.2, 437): 11.8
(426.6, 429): 11.9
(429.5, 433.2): 11.4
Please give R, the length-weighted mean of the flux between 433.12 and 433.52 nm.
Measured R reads 11.6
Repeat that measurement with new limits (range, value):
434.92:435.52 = 11.5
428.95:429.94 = 11.5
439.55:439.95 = 11.8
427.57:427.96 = 12.3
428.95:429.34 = 11.5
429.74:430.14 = 10.8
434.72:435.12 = 11.4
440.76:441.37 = 12.3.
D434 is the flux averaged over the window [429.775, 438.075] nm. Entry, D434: 11.4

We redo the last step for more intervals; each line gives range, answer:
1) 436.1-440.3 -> 12.2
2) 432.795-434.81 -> 10.1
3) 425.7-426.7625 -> 12.3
